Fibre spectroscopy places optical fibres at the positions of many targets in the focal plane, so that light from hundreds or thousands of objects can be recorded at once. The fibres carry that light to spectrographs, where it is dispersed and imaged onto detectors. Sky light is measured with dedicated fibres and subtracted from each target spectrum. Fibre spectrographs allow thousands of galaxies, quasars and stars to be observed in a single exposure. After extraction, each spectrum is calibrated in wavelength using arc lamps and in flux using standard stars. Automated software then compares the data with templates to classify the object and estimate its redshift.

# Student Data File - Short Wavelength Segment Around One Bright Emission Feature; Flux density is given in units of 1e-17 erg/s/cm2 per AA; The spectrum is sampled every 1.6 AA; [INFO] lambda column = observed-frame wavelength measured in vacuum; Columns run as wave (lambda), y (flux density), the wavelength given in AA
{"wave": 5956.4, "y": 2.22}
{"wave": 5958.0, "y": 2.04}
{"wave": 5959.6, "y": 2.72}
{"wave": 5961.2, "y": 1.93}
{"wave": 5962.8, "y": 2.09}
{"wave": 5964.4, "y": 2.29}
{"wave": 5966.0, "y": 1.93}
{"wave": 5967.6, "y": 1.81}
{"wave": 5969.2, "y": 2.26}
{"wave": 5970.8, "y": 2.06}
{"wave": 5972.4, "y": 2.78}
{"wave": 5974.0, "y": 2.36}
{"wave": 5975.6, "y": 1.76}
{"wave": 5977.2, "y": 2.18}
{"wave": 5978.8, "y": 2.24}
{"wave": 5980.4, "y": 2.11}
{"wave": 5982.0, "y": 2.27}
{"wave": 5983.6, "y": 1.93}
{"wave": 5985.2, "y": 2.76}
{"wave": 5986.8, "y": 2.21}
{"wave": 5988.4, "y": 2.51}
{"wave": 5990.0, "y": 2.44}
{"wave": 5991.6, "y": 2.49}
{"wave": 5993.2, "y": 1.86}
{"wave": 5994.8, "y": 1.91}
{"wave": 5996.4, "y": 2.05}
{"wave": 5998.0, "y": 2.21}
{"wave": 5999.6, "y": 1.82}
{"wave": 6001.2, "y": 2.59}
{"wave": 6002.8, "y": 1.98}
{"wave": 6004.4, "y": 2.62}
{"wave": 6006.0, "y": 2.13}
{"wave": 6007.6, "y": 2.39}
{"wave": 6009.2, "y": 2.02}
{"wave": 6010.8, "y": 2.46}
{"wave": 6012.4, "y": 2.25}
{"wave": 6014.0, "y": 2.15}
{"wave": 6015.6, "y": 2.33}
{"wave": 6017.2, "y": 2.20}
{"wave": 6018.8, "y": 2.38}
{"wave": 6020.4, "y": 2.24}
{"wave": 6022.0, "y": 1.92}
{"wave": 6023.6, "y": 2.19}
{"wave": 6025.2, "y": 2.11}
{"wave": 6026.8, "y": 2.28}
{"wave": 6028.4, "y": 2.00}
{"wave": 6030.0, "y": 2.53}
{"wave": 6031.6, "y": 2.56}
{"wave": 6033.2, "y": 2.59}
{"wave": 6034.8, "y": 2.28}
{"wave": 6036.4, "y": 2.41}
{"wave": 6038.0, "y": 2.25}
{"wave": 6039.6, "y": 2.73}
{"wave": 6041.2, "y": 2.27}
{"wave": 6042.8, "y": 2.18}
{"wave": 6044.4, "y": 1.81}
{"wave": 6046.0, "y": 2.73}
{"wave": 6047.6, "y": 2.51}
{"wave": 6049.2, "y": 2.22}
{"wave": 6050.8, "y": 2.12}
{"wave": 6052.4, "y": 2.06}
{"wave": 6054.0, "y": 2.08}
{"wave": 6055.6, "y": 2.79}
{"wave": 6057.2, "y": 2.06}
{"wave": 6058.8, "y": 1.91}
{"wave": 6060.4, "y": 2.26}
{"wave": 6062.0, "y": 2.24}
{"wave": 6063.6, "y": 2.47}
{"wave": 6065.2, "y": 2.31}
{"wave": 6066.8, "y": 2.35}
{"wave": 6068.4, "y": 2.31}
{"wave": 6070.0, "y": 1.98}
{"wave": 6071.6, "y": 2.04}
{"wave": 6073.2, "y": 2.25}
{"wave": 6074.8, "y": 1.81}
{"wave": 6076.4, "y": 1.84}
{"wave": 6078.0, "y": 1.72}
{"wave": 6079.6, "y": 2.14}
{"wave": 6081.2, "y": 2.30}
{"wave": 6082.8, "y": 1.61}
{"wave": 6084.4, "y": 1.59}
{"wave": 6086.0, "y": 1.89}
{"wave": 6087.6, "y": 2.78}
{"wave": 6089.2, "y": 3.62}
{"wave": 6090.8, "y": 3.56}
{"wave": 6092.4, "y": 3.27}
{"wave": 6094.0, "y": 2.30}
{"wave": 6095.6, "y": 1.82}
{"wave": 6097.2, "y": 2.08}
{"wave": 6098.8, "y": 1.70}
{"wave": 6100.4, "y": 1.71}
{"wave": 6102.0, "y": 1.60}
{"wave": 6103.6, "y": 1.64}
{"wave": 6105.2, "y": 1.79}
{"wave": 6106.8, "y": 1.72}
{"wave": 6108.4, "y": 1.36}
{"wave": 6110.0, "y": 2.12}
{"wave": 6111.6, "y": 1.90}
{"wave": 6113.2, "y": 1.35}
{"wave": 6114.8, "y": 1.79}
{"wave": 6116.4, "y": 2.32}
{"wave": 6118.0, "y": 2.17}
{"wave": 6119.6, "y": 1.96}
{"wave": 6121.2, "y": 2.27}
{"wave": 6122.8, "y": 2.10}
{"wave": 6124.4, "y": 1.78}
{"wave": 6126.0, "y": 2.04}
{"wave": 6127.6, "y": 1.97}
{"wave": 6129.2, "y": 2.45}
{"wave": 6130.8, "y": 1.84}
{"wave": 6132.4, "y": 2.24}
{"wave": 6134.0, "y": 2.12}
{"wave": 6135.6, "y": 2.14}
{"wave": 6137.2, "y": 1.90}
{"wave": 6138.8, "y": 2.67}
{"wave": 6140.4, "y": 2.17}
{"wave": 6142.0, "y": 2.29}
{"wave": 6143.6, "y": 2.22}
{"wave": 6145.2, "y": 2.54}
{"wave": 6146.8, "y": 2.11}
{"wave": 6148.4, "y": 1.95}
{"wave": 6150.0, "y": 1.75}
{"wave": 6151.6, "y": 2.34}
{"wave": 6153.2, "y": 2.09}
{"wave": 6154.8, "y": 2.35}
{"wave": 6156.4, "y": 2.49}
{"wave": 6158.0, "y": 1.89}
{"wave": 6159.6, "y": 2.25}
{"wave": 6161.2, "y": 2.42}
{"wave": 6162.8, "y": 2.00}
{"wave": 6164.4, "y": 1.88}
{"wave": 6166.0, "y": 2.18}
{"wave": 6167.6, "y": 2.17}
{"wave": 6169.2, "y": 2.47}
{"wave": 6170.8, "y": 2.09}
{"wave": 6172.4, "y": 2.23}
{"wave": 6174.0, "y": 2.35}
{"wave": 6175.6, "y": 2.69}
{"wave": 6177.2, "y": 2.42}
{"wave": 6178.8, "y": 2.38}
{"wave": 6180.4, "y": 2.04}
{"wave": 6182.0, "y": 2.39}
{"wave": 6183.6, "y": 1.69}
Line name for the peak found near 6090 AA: H-beta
